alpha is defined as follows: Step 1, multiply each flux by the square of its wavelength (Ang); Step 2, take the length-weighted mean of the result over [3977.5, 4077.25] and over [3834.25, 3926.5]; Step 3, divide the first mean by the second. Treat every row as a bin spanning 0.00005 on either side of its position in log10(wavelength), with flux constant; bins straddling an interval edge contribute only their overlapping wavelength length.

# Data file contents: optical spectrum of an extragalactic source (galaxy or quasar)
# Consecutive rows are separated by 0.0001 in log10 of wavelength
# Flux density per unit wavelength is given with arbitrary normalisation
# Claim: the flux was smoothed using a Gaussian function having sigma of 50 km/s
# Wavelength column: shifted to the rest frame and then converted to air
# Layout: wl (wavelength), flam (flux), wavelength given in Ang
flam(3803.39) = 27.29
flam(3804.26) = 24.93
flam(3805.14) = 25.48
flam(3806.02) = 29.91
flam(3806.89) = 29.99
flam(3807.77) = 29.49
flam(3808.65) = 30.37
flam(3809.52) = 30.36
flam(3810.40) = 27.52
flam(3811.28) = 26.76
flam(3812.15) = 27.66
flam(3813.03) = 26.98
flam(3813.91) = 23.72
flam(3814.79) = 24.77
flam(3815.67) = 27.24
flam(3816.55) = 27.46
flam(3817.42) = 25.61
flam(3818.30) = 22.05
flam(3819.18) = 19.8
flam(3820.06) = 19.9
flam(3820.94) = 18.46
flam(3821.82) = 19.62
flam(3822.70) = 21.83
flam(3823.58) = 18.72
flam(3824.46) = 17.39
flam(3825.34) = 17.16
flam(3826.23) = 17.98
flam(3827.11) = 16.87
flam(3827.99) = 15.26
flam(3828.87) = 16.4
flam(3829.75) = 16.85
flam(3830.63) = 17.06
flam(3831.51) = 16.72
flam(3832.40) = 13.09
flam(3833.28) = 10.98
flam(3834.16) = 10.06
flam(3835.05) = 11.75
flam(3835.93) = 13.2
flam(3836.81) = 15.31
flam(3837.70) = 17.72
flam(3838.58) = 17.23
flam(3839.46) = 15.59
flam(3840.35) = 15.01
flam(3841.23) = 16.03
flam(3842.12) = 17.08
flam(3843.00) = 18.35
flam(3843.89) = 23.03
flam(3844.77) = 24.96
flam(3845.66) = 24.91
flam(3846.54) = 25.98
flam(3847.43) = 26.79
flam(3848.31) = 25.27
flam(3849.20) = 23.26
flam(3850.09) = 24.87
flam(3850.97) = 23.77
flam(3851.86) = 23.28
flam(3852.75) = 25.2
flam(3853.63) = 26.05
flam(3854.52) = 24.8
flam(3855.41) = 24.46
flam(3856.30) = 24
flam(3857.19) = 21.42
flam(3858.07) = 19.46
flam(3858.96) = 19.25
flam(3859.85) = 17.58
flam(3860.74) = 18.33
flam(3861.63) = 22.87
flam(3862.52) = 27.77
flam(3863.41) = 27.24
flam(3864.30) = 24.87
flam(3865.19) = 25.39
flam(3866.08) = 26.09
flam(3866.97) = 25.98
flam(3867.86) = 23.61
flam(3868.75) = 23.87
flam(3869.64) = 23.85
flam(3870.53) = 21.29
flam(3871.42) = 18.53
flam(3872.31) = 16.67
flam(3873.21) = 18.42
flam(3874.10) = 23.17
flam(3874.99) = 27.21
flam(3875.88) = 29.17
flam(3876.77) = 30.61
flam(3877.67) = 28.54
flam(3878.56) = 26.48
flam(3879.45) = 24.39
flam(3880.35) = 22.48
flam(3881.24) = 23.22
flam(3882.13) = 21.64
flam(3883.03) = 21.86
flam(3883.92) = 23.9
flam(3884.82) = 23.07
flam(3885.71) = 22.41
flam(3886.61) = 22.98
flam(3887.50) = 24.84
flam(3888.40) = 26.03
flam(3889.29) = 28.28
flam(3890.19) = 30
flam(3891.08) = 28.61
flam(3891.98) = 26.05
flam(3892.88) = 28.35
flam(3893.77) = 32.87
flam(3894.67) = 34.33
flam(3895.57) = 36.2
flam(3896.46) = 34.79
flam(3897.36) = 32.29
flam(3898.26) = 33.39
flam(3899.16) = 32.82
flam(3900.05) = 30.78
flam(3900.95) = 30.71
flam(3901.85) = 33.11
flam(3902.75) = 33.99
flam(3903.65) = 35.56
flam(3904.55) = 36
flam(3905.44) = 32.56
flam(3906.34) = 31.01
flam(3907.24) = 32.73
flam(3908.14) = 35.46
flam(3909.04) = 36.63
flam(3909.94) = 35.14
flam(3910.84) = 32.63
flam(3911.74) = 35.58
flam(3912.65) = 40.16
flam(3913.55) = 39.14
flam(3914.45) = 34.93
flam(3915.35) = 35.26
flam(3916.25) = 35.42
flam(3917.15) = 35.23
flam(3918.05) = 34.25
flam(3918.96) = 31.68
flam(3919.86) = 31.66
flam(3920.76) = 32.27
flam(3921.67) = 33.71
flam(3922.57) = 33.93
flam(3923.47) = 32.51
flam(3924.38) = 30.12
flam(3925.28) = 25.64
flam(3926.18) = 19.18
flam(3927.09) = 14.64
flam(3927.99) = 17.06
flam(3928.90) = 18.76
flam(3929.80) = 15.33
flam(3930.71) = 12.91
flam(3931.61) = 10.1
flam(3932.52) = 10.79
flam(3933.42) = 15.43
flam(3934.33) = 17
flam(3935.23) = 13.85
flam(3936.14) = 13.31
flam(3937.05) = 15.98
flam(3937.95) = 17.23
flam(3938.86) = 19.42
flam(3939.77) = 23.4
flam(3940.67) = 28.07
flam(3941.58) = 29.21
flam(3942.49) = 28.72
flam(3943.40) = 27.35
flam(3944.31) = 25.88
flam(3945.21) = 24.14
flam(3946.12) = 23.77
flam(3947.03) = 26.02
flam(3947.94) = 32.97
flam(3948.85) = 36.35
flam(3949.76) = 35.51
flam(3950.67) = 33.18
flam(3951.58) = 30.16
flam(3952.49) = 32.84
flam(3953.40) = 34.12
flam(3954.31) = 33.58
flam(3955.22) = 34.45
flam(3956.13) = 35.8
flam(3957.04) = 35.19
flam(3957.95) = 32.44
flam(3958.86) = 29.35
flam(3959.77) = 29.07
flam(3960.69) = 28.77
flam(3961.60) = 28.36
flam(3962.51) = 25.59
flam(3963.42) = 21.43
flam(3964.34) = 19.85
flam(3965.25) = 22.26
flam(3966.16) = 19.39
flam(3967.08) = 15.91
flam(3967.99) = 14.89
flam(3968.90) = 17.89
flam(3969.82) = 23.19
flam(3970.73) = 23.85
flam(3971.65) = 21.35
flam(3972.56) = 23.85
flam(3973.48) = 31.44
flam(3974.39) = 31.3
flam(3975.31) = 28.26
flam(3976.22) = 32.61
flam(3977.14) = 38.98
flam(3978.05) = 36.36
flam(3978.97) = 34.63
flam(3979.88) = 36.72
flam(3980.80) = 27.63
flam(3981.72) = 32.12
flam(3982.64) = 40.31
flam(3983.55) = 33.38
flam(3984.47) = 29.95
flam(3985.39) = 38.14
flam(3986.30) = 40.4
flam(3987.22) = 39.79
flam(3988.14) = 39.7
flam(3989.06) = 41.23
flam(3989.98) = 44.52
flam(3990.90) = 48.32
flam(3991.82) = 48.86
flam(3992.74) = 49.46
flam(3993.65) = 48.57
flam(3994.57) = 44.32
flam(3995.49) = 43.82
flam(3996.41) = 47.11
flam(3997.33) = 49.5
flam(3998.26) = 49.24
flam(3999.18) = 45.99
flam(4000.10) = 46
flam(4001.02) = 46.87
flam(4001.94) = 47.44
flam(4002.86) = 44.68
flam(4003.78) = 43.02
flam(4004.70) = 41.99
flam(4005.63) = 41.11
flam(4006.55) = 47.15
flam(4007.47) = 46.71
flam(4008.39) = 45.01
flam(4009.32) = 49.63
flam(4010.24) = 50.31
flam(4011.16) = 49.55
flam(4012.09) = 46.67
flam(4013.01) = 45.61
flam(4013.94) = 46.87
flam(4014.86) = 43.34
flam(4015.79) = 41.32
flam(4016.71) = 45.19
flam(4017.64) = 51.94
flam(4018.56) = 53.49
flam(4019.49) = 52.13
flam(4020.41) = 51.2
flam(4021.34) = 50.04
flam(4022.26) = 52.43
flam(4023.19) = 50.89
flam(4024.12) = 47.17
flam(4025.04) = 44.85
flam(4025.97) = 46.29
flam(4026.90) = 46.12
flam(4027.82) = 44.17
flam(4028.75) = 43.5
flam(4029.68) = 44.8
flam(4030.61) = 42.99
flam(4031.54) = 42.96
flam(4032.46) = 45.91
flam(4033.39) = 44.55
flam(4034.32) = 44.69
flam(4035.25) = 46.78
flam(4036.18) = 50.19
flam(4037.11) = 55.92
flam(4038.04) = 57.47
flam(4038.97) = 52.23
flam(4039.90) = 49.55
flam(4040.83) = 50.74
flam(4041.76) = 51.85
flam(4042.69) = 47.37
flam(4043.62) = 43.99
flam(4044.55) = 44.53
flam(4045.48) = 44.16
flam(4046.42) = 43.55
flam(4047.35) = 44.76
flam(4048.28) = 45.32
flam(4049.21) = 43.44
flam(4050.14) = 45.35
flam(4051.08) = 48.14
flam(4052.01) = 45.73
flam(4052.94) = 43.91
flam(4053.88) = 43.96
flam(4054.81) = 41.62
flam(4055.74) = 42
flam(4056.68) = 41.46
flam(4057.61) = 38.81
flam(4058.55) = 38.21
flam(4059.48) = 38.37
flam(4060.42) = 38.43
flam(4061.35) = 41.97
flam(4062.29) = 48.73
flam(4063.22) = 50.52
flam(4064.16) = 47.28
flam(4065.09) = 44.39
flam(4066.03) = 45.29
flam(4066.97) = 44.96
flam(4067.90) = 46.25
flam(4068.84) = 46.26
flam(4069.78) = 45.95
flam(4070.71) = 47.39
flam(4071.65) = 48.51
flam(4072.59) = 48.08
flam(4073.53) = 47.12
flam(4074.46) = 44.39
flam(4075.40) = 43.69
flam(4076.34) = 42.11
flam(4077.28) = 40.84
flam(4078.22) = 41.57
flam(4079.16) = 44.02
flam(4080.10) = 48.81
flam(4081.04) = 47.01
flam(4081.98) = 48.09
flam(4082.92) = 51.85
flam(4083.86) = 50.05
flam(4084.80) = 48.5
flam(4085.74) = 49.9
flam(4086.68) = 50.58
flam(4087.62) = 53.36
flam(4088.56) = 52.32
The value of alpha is 1.82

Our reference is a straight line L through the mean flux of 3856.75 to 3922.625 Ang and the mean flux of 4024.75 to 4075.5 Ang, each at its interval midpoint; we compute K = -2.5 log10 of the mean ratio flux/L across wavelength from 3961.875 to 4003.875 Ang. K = 0.10 mag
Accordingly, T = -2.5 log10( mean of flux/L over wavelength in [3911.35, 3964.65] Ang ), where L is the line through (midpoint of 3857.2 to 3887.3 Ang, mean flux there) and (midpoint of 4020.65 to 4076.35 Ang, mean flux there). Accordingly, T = 0.168 mag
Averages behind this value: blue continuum 23.4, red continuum 45.9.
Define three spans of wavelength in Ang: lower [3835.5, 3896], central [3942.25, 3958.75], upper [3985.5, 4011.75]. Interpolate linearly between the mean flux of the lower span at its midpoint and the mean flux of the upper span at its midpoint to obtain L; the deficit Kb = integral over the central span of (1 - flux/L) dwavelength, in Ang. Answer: 2.8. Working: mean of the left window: 23.6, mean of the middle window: 31.3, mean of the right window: 45.6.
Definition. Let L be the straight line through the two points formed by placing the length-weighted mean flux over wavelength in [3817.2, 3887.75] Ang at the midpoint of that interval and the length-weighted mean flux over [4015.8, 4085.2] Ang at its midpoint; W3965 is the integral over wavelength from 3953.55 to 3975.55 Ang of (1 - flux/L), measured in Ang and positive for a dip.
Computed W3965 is 5.6 Ang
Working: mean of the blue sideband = 21.2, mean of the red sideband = 46.3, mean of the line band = 26.2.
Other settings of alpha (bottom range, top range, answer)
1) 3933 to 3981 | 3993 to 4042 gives 1.82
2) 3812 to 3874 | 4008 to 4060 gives 2.45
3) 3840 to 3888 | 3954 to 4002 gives 1.57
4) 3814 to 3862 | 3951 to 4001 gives 1.83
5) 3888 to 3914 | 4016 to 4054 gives 1.54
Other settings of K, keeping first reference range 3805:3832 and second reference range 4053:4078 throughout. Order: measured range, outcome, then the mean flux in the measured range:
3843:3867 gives 0.09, 23.8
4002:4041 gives -0.18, 47.4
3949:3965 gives 0.14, 30.6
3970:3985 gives 0.17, 31.3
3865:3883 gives 0.15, 24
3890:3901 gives -0.08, 31.7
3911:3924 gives -0.11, 34.6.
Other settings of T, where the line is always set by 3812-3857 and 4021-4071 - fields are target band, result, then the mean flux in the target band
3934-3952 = 0.314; 25.1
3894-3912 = -0.181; 33.8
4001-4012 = -0.125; 46.1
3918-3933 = 0.305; 23.5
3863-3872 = 0.013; 24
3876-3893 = 0.037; 25.5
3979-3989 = 0.071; 36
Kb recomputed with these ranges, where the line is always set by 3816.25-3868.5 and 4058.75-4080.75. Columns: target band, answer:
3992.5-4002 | -2.5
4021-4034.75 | -1.9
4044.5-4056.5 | -0.4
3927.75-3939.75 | 5.9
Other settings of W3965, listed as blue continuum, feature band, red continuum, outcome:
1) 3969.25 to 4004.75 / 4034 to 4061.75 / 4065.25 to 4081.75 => -1.3 Ang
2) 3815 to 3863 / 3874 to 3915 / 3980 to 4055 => -3.1 Ang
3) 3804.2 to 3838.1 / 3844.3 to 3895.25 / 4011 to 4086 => 3.5 Ang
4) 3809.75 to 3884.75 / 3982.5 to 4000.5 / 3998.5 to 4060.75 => -1.0 Ang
